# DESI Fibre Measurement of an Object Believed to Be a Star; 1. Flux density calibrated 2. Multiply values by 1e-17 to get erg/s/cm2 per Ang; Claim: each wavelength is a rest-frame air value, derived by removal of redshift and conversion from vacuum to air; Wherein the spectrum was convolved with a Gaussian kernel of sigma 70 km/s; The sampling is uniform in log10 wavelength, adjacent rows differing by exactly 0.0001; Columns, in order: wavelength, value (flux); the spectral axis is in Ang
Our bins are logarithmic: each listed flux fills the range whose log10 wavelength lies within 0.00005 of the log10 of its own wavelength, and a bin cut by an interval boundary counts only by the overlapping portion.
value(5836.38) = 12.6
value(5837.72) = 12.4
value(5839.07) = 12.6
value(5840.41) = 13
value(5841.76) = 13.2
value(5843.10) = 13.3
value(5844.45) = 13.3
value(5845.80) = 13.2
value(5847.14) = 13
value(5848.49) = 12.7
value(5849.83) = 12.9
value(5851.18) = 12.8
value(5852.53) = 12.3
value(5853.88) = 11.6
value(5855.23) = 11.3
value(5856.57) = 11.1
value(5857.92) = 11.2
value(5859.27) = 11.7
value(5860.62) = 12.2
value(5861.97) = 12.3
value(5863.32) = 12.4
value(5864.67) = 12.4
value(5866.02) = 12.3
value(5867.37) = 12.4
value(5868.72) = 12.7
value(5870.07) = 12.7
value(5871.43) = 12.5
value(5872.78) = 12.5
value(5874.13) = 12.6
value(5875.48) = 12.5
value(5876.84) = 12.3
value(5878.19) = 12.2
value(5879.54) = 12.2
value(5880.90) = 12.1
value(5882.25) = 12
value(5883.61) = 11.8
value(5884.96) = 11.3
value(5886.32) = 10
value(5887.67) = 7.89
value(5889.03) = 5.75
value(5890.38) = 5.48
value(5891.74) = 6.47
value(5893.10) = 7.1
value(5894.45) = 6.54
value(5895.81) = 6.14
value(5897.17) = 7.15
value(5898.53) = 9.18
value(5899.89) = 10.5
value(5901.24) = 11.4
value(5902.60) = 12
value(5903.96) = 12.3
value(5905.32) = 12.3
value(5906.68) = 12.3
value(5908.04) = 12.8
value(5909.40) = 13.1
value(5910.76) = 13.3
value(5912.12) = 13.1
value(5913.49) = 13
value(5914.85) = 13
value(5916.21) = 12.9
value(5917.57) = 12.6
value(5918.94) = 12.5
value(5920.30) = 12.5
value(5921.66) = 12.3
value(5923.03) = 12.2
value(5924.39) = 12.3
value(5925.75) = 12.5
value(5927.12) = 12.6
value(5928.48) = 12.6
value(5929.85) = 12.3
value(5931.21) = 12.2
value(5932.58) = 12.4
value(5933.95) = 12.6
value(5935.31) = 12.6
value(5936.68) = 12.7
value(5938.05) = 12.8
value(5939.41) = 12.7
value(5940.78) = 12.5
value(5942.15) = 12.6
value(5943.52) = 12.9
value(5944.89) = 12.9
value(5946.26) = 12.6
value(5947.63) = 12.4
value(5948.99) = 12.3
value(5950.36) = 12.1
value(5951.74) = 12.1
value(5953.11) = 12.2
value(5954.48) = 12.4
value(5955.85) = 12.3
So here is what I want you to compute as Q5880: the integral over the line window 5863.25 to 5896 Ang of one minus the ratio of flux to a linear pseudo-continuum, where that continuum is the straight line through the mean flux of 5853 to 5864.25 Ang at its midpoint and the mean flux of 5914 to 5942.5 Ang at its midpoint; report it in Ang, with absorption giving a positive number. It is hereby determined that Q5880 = 3.7 Ang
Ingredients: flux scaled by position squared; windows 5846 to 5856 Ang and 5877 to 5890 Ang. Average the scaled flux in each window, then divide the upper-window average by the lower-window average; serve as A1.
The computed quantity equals 0.9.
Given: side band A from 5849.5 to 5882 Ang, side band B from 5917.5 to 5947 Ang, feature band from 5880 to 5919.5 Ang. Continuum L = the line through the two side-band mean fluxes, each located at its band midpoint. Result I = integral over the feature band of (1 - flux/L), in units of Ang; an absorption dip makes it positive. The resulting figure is 5.8 Ang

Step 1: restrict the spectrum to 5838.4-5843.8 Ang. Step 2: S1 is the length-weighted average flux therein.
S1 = 13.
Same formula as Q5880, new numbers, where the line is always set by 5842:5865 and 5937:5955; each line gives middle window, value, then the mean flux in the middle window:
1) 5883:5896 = 4.74 Ang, 7.89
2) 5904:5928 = -0.39 Ang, 12.7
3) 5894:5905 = 2.54 Ang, 9.56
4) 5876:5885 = 0.26 Ang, 12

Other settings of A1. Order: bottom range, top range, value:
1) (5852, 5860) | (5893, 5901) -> 0.71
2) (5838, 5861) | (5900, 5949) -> 1.03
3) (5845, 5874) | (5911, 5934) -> 1.04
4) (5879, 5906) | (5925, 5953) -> 1.34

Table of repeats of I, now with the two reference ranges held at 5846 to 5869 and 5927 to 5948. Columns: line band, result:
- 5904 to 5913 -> -0.24 Ang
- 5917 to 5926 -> 0.08 Ang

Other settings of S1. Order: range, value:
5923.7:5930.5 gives 12.5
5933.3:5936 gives 12.6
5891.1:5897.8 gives 6.68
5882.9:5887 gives 11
